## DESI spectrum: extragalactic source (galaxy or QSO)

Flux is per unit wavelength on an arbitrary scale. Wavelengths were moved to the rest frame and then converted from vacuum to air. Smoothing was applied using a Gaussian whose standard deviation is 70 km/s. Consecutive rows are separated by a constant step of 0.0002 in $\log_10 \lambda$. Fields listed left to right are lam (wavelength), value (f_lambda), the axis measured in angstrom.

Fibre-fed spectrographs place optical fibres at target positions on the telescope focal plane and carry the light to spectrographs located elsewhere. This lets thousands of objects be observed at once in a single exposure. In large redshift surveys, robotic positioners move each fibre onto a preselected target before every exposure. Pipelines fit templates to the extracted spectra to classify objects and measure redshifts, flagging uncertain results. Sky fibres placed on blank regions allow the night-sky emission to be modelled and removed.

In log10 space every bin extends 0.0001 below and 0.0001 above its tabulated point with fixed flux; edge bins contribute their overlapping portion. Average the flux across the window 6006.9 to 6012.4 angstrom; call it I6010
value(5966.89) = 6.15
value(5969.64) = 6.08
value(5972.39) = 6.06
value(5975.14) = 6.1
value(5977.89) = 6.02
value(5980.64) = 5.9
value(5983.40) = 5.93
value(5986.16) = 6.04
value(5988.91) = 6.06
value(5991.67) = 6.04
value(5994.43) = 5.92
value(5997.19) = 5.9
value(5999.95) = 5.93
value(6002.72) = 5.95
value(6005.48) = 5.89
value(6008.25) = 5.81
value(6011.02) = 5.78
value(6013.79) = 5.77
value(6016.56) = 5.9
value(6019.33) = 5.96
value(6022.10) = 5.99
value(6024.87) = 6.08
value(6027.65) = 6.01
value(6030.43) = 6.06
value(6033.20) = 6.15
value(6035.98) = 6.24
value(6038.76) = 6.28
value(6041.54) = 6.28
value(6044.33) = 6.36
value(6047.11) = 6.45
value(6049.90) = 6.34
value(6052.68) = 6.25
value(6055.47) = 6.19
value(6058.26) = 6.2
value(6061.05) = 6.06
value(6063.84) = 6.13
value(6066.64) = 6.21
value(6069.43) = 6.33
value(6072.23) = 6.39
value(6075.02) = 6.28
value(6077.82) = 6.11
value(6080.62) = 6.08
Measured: 5.79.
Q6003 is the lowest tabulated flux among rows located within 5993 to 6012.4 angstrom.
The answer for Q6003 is 5.78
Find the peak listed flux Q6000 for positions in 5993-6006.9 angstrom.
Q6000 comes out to 5.95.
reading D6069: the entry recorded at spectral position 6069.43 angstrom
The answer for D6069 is 6.33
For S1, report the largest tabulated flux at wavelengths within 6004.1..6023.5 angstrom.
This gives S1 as 5.99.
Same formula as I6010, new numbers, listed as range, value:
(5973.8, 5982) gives 6.01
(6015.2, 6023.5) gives 5.96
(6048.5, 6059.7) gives 6.24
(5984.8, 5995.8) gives 6.02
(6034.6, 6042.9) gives 6.27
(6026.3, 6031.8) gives 6.03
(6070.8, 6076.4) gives 6.34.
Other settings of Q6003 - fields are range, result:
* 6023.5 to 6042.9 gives 6.01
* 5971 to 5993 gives 5.9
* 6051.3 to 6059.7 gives 6.19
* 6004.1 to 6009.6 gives 5.81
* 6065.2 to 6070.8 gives 6.21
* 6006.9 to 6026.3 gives 5.77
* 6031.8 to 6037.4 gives 6.15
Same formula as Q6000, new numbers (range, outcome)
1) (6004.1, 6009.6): 5.89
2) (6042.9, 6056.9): 6.45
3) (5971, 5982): 6.1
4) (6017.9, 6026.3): 6.08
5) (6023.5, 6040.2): 6.28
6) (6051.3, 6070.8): 6.33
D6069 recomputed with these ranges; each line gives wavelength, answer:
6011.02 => 5.78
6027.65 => 6.01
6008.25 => 5.81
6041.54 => 6.28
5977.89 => 6.02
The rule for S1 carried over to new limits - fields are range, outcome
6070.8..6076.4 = 6.39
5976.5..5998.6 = 6.06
